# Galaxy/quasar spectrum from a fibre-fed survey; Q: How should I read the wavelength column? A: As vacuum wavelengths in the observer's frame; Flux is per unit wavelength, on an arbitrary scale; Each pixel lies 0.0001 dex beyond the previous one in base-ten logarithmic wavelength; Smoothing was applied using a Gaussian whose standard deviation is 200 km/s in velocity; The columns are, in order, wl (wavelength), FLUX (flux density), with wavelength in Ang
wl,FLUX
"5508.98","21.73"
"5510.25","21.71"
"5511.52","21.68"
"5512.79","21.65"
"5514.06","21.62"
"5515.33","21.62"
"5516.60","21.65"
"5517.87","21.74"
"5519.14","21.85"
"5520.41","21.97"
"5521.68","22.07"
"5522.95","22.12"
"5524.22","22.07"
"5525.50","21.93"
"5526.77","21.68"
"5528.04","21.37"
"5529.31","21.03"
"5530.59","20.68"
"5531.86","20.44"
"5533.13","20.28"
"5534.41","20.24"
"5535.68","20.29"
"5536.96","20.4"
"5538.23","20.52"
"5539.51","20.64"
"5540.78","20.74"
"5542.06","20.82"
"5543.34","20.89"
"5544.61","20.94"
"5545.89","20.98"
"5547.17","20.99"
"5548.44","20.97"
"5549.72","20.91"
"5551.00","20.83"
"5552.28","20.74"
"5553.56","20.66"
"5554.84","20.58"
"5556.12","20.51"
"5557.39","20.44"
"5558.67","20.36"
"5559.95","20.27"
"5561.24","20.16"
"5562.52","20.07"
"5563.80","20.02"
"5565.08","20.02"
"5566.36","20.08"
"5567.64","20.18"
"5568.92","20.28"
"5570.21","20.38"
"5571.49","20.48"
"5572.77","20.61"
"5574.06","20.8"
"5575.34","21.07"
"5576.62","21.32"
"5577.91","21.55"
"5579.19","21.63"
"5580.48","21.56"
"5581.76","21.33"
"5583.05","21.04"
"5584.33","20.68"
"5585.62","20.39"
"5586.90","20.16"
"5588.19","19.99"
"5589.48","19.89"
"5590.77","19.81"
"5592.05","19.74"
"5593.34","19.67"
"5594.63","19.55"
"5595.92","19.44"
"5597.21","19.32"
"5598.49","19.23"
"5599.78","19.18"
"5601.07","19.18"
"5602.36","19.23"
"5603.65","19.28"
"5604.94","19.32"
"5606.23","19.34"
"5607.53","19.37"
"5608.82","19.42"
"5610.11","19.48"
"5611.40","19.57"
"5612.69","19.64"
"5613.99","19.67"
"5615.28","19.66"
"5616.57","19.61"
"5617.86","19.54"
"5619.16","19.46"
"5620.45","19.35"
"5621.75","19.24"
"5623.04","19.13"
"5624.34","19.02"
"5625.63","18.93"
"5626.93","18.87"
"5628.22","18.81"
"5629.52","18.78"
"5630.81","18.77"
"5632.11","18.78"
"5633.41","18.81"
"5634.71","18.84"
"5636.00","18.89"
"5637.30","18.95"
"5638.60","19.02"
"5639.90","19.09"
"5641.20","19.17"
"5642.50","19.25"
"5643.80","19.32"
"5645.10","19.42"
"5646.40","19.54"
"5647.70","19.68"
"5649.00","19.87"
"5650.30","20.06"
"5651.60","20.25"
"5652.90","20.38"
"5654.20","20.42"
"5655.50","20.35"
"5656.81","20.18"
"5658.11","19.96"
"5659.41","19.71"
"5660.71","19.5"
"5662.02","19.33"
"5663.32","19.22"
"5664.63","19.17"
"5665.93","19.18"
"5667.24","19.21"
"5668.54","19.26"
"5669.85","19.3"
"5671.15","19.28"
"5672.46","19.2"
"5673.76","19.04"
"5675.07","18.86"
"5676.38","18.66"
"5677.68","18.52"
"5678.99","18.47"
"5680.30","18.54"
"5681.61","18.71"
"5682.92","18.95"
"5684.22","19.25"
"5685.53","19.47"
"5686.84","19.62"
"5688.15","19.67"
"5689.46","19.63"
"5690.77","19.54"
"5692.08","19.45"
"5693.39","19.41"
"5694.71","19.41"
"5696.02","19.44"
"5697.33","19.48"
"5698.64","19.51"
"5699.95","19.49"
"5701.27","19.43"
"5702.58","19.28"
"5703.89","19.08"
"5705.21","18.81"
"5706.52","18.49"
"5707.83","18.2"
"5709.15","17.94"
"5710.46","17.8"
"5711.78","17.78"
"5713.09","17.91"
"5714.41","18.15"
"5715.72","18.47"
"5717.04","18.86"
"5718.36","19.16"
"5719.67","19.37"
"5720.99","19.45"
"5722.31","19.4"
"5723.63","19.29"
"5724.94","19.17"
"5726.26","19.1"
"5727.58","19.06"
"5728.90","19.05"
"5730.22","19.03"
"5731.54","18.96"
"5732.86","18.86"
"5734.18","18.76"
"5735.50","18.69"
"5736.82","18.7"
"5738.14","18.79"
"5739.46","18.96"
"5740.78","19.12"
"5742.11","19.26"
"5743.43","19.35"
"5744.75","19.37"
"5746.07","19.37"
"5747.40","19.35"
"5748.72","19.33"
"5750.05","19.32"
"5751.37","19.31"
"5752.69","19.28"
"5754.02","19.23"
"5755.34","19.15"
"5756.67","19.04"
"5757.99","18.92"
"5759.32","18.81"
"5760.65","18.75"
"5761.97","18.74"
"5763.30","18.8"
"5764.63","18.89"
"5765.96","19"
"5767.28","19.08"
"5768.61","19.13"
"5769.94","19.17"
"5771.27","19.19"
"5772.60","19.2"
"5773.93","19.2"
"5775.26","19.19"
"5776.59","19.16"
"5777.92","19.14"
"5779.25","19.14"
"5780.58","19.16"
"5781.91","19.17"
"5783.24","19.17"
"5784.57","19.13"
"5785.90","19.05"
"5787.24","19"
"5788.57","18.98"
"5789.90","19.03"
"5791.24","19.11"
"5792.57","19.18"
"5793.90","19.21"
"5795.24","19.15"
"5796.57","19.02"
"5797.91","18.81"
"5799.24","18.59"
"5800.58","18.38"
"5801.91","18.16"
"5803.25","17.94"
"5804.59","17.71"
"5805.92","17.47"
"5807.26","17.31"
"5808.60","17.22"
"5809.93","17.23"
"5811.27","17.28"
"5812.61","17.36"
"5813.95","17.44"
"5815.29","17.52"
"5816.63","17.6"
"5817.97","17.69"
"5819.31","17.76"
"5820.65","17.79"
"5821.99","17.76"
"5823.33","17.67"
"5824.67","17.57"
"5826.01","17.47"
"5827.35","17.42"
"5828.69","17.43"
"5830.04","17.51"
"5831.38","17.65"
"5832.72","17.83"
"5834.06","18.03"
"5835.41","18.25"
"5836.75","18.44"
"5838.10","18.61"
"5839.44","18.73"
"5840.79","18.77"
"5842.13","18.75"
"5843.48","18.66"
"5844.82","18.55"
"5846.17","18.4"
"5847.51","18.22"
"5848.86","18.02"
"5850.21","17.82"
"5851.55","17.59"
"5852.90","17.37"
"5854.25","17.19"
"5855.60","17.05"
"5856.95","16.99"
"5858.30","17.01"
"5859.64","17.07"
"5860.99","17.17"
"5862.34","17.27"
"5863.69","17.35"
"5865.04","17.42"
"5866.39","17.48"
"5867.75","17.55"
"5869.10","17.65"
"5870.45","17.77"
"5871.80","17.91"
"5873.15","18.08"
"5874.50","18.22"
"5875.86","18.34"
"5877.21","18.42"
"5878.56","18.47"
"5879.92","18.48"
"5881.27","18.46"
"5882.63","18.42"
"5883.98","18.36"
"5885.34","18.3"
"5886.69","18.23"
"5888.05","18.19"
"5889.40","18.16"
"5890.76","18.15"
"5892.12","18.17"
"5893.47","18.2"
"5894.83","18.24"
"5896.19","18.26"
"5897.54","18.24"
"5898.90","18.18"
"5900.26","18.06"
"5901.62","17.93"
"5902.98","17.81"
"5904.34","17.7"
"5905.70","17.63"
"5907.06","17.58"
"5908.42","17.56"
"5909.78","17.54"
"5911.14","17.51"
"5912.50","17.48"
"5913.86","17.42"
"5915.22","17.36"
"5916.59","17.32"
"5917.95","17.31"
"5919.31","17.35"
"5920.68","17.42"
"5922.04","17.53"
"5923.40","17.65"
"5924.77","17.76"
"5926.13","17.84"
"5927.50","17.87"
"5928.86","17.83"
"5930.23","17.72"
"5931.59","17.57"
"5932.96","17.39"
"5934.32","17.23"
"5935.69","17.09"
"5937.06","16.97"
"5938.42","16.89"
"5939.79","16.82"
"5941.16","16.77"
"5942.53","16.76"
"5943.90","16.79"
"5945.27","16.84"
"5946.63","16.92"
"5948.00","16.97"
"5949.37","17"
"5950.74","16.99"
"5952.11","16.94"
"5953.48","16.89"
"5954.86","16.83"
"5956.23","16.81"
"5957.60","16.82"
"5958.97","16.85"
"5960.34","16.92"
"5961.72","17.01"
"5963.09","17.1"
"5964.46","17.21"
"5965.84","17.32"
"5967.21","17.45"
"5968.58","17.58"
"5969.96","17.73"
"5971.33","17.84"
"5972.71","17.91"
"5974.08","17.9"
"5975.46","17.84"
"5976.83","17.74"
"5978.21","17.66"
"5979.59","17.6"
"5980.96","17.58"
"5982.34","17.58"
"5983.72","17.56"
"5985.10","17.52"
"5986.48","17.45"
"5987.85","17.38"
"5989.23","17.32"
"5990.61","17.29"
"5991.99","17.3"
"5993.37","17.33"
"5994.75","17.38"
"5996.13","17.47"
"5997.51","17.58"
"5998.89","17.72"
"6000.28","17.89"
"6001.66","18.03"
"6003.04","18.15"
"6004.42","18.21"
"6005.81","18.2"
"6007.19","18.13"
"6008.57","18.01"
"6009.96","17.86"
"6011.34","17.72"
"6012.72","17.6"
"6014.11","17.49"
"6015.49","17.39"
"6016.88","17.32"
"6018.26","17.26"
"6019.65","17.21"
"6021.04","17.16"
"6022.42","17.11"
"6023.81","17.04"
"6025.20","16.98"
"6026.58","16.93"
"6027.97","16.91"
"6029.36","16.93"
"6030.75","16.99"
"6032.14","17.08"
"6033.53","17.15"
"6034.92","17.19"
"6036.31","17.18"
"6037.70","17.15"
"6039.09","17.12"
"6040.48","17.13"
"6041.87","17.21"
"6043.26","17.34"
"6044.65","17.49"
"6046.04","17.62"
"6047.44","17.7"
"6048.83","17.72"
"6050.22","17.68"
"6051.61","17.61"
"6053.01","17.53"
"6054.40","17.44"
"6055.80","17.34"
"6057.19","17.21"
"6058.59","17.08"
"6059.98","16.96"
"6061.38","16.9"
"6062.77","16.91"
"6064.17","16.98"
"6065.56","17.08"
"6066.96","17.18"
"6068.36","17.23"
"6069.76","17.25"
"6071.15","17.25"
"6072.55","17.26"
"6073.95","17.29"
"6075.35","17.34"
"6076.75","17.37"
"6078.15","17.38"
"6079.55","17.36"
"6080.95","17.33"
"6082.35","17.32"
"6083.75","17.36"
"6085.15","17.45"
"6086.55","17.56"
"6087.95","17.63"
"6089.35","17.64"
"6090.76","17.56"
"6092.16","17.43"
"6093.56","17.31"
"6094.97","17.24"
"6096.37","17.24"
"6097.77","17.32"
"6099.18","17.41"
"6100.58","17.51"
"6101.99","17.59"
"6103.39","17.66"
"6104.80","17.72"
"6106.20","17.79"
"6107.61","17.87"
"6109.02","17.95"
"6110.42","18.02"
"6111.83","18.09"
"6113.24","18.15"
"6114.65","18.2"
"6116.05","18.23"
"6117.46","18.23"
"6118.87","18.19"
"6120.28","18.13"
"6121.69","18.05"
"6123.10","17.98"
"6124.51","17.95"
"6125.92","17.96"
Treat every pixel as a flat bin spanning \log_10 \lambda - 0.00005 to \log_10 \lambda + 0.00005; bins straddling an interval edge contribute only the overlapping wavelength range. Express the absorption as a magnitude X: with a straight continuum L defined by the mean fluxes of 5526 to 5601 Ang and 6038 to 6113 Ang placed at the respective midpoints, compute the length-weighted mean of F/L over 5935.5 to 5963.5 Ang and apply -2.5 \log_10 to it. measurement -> 0.08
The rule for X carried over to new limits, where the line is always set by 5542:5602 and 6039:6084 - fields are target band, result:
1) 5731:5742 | 0.03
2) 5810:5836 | 0.07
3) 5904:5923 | 0.05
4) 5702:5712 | 0.06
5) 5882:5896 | 0.01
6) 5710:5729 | 0.04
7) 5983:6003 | 0.01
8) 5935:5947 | 0.07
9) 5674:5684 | 0.06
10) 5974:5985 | 0.01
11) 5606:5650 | 0.04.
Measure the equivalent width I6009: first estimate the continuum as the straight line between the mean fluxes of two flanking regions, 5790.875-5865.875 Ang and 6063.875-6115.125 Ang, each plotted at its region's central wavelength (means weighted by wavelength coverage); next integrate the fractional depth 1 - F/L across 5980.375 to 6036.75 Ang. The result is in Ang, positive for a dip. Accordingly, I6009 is 0.5 Ang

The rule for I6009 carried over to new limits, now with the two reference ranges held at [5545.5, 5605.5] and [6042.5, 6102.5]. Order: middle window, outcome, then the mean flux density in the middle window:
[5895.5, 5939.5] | 1.7 Ang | 17.6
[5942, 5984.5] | 1.8 Ang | 17.3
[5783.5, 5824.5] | 1.7 Ang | 18.2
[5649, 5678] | 0.4 Ang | 19.5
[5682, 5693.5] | 0.1 Ang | 19.4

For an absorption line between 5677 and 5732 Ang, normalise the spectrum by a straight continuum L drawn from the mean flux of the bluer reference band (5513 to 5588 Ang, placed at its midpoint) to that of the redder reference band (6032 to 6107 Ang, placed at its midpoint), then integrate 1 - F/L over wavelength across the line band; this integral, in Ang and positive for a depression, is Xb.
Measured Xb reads 2.3 Ang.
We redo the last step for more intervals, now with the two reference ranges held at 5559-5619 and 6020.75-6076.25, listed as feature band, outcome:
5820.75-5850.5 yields 0.7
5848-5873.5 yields 1.3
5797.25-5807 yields 0.3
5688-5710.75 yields 0.3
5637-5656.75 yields 0.0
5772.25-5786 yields -0.2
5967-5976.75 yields 0.0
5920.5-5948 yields 1.0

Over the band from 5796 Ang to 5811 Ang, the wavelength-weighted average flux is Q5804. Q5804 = 18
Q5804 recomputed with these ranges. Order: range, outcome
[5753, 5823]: 18.6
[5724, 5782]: 19.1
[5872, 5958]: 17.6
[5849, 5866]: 17.3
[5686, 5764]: 19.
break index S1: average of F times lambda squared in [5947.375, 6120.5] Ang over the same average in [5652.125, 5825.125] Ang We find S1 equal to 1.02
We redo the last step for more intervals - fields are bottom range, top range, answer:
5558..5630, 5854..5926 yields 0.99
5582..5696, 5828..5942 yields 1.00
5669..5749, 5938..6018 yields 1.00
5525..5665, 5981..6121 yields 1.02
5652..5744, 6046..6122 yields 1.04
